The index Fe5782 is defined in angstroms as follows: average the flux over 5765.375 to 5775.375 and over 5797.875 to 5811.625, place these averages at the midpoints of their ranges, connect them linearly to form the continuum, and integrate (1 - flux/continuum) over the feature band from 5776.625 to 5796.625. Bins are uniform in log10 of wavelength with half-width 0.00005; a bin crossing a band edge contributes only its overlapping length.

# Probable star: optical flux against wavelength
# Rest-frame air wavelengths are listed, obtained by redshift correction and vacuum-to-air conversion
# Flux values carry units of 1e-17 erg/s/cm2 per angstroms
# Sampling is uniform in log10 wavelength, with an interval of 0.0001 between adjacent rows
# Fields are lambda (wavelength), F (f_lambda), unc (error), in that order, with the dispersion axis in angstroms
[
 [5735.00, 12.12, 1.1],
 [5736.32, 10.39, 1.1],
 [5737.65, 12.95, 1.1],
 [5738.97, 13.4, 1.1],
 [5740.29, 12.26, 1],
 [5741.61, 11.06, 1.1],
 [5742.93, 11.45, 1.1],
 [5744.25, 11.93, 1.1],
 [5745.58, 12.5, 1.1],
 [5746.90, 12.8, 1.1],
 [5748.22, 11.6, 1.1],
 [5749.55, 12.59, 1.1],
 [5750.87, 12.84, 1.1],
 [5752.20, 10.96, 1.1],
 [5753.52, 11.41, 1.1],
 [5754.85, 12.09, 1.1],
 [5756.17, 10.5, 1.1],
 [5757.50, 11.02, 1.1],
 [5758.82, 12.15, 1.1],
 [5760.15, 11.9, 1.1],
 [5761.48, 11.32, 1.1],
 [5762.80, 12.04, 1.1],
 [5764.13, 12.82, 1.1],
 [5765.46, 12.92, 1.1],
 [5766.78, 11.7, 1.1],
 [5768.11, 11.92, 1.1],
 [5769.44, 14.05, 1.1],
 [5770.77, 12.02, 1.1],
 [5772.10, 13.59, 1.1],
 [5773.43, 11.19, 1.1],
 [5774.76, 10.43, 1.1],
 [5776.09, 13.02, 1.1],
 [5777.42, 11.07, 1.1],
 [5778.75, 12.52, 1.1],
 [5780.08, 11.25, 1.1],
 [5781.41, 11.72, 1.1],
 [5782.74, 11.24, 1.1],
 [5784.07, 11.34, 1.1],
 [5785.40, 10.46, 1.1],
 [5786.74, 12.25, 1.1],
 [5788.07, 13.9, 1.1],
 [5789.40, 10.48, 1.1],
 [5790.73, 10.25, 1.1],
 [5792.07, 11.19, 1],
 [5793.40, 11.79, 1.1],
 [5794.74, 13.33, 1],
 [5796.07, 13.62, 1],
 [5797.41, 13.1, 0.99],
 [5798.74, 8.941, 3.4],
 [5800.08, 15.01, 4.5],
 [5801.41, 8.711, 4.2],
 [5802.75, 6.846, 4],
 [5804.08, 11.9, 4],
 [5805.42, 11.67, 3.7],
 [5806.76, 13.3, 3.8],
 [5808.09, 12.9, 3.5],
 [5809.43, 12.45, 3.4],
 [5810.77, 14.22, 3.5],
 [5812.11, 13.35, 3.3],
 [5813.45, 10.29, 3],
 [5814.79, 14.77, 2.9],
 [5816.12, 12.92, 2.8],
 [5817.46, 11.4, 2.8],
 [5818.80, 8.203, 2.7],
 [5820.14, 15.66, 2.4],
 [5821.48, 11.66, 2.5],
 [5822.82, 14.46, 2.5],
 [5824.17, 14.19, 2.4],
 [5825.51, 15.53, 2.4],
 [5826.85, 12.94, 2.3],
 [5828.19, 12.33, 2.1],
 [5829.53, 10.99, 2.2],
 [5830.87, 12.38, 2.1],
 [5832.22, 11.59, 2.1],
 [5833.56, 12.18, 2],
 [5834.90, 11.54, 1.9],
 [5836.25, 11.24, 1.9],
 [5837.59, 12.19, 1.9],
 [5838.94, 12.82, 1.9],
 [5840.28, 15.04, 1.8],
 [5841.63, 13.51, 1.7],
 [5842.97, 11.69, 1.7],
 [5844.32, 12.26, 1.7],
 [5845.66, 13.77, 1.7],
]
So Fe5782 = 0.3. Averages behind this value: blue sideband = 12.2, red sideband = 11.6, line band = 11.8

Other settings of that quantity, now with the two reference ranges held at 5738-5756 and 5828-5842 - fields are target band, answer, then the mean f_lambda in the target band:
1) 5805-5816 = -0.59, 12.9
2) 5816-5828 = -0.68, 13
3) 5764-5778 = -0.13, 12.2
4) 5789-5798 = 0.14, 12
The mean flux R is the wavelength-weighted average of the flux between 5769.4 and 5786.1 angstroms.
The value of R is 11.8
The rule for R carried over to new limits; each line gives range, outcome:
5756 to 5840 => 12.1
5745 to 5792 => 11.9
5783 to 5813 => 11.8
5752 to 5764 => 11.6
